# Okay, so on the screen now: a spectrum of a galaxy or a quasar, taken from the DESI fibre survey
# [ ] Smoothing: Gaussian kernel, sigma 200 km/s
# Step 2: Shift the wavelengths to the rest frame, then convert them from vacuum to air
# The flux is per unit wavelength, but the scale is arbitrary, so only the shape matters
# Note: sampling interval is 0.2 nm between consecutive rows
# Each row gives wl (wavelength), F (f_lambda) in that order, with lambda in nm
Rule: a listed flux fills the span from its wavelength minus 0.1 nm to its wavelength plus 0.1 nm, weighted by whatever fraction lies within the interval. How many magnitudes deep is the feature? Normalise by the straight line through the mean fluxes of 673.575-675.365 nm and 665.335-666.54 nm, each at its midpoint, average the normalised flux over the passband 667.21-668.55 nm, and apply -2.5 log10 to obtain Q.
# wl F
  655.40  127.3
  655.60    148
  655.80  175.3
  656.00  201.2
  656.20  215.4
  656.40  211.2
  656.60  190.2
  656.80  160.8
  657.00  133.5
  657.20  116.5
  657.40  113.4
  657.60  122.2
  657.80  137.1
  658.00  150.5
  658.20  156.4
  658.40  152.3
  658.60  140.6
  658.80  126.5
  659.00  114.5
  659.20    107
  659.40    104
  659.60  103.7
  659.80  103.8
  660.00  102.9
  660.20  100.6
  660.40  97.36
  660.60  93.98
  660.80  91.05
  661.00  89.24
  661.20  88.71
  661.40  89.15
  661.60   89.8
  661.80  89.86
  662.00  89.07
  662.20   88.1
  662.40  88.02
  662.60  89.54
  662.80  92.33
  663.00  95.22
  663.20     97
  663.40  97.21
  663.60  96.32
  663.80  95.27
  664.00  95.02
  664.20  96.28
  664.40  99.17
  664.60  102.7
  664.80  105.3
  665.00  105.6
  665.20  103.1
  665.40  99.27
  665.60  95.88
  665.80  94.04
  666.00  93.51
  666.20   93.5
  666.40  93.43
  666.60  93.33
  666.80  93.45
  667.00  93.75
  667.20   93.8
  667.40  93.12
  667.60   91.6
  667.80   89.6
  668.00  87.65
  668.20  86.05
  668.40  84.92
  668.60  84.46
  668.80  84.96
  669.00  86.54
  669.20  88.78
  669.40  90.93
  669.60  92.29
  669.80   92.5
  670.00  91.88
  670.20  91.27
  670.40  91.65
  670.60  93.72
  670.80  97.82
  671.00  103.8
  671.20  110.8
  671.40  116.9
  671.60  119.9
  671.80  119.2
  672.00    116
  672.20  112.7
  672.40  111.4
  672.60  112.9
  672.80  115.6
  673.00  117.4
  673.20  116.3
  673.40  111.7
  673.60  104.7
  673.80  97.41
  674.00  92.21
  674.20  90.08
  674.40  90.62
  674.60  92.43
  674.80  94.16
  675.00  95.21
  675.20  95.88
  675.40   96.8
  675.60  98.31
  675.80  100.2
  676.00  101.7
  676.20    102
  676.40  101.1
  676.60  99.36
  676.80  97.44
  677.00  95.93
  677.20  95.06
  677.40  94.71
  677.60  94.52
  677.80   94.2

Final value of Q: 0.067 mag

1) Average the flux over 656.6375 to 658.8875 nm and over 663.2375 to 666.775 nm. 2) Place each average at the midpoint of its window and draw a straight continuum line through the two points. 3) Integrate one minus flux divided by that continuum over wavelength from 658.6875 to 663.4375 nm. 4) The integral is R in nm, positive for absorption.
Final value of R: 0.90 nm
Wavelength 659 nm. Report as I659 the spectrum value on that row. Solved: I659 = 114.5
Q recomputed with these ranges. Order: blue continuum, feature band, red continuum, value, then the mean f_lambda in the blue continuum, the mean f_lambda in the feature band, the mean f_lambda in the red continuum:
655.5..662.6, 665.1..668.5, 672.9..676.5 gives 0.207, 125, 92.9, 99.9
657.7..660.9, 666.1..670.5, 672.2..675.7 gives 0.195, 118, 90.4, 102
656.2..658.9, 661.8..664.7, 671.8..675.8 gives 0.377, 150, 94.2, 104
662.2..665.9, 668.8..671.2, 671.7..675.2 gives 0.098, 96.8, 93.3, 105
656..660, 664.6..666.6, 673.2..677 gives 0.235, 141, 98.2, 98.3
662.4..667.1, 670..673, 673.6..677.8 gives -0.122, 96.4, 108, 96.4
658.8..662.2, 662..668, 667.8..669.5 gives -0.039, 97.8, 95.1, 87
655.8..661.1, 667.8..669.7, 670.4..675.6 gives 0.276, 133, 87.5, 105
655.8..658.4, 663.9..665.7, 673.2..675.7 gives 0.297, 159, 100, 97.4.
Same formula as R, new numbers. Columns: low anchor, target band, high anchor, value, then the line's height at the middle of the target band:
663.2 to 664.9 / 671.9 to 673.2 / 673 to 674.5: -0.171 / 101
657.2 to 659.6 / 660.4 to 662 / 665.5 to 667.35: 0.350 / 116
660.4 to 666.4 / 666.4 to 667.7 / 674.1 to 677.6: 0.027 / 95.2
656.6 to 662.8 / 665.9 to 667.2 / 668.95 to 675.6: 0.157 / 106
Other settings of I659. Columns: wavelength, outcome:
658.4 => 152.3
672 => 116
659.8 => 103.8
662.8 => 92.33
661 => 89.24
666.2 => 93.5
